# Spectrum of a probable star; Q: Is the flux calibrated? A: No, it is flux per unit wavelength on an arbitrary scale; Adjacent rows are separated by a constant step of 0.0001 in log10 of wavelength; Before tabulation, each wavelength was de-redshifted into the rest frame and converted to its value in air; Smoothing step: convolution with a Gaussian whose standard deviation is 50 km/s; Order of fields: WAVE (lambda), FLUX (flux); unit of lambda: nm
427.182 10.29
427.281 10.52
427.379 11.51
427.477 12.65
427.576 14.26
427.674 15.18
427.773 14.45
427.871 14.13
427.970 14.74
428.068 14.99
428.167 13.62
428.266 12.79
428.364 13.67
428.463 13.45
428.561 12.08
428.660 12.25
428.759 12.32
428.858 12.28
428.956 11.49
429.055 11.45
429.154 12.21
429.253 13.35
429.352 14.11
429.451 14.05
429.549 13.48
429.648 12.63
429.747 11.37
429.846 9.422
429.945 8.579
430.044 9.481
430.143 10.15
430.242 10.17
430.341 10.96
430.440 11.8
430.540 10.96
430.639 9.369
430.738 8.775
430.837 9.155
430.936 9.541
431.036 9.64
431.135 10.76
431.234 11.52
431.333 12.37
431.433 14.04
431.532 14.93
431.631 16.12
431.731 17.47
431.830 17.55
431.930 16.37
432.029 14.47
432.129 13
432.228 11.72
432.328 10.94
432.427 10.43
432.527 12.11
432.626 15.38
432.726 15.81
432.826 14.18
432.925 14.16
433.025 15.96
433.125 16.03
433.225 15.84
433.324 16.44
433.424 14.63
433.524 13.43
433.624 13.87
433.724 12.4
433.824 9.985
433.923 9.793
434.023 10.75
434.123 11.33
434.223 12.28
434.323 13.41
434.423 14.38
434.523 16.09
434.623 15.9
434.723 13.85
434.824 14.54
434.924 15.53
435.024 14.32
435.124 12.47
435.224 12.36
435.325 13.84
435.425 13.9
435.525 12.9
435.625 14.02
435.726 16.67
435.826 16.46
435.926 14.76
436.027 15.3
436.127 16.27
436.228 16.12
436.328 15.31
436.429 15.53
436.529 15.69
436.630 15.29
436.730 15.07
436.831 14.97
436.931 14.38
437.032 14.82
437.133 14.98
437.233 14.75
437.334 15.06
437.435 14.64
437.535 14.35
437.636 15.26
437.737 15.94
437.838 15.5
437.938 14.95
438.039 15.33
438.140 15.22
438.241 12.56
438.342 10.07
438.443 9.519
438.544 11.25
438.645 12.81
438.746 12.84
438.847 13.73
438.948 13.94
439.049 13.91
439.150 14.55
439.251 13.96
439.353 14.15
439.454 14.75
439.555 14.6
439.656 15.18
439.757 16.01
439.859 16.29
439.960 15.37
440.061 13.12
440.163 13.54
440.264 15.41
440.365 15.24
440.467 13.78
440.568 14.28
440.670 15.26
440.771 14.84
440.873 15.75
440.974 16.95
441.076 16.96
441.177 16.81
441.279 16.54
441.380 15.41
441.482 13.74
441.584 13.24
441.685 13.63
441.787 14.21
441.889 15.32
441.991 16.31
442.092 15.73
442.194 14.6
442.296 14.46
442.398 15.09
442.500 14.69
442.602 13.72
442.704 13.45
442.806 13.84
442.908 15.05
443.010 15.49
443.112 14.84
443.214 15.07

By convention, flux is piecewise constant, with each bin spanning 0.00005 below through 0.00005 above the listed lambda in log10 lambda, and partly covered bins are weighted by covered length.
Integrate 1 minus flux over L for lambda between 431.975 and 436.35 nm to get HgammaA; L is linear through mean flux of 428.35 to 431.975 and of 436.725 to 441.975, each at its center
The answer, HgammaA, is -0.25 nm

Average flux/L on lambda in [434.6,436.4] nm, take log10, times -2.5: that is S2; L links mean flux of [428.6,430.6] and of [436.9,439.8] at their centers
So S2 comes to -0.11 mag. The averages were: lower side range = 11.6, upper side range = 14.1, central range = 14.7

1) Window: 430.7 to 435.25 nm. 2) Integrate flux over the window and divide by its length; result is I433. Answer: 13.4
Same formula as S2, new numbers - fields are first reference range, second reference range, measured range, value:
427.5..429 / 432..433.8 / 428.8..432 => 0.13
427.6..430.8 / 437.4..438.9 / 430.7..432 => -0.04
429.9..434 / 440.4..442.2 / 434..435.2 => -0.03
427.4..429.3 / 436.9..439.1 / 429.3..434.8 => 0.06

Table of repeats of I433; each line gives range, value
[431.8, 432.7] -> 13.5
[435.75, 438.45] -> 14.8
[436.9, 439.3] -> 13.9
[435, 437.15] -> 14.8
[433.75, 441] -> 14.3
